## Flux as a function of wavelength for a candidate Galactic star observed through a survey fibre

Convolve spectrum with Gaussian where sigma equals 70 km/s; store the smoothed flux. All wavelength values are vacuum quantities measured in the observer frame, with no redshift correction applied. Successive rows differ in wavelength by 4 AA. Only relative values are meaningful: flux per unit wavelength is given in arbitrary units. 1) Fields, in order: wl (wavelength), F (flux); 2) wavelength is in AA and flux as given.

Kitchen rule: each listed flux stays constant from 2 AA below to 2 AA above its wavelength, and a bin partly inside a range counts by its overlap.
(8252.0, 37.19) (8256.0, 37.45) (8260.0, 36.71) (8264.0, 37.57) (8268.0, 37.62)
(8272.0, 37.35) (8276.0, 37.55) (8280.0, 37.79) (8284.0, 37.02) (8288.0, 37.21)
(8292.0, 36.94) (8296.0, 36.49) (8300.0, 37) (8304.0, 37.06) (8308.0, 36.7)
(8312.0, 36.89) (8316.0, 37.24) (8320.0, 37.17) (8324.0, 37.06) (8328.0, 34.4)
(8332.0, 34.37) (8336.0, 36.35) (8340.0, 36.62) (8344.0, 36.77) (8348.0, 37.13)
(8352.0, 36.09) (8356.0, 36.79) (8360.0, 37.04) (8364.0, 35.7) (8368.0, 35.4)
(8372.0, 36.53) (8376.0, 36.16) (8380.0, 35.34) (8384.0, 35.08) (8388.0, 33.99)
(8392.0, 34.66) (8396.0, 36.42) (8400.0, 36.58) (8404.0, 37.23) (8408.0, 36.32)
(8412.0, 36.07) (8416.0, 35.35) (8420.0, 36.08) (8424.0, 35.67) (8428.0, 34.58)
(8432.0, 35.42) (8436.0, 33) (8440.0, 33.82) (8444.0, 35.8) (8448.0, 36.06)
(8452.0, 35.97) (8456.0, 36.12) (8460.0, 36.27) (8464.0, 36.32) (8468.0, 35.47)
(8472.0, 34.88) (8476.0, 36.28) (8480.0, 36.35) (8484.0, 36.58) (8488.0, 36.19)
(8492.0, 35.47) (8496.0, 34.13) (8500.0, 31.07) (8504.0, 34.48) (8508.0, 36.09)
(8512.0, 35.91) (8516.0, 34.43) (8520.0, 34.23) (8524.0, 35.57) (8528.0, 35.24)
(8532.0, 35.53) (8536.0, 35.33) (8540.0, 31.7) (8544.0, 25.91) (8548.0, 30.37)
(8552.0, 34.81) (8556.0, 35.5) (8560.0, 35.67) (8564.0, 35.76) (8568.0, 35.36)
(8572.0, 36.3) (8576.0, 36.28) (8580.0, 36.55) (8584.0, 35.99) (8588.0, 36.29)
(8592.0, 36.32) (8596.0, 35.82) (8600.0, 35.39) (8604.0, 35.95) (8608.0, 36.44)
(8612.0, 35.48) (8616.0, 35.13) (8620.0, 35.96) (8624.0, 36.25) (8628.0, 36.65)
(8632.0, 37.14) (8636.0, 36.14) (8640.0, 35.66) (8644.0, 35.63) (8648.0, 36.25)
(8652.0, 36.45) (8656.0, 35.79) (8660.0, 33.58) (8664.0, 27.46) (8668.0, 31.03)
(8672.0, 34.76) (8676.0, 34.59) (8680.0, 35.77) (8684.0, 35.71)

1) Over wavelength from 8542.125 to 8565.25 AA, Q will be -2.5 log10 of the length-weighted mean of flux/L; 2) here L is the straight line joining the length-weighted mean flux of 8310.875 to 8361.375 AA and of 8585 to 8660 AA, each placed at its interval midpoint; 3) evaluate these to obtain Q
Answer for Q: 0.10 mag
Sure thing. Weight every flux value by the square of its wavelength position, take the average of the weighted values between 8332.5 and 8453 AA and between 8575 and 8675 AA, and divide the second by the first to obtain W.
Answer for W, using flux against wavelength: 1.0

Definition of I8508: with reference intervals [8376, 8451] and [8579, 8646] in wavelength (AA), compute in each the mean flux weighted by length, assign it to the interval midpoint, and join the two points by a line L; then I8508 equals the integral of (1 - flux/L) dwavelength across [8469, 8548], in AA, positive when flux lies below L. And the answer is 2.93 AA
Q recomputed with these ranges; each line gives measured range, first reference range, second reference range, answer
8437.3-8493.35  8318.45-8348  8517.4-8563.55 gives -0.04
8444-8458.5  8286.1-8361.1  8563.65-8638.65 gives 0.01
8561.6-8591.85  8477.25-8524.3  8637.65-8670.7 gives -0.05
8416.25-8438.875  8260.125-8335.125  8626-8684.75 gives 0.04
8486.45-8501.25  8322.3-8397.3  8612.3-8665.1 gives 0.04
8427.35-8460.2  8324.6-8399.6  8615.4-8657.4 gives 0.02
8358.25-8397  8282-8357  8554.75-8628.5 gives 0.03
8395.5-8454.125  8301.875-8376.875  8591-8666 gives 0.02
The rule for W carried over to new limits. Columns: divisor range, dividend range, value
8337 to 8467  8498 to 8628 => 1.01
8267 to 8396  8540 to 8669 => 1.02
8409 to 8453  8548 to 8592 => 1.04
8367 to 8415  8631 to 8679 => 1.03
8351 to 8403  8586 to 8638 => 1.06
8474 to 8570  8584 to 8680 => 1.05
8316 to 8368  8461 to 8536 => 1.01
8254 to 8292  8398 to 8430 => 1.00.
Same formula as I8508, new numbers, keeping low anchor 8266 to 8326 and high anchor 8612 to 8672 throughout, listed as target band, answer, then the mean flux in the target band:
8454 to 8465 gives -0.04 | 36.2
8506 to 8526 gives 0.28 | 35.2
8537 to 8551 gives 2.13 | 30.1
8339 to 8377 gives 0.33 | 36.4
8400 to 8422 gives 0.10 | 36.2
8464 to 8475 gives 0.17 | 35.5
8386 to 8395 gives 0.49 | 34.6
